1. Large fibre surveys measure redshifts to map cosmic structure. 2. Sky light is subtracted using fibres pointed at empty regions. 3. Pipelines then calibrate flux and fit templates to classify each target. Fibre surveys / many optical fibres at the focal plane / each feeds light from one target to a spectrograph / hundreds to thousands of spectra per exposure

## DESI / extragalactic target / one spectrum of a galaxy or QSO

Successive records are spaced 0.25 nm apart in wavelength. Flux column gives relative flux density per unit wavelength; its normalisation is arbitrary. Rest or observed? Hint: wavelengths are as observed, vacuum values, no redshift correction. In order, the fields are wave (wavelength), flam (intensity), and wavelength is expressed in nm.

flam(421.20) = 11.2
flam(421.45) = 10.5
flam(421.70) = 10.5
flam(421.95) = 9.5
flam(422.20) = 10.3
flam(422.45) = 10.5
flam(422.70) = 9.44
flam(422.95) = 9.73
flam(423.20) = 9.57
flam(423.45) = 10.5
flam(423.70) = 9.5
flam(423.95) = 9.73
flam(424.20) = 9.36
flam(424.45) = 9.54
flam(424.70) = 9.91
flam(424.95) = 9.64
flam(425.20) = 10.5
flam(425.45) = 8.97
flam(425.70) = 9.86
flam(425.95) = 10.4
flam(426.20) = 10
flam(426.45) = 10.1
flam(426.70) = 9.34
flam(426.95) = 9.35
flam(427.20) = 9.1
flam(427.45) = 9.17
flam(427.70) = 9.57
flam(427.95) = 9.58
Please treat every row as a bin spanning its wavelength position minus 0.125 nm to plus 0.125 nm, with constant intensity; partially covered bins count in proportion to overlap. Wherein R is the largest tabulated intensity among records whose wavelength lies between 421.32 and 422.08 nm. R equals 10.5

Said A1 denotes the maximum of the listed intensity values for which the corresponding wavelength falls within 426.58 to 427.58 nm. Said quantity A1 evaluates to 9.35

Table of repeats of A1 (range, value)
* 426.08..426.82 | 10.1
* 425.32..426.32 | 10.4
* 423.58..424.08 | 9.73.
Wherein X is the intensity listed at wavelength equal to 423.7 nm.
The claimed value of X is 9.5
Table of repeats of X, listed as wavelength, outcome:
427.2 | 9.1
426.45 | 10.1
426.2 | 10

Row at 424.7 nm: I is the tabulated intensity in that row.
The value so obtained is 9.91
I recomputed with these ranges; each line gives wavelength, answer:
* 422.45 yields 10.5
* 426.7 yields 9.34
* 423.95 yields 9.73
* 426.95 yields 9.35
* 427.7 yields 9.57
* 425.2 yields 10.5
